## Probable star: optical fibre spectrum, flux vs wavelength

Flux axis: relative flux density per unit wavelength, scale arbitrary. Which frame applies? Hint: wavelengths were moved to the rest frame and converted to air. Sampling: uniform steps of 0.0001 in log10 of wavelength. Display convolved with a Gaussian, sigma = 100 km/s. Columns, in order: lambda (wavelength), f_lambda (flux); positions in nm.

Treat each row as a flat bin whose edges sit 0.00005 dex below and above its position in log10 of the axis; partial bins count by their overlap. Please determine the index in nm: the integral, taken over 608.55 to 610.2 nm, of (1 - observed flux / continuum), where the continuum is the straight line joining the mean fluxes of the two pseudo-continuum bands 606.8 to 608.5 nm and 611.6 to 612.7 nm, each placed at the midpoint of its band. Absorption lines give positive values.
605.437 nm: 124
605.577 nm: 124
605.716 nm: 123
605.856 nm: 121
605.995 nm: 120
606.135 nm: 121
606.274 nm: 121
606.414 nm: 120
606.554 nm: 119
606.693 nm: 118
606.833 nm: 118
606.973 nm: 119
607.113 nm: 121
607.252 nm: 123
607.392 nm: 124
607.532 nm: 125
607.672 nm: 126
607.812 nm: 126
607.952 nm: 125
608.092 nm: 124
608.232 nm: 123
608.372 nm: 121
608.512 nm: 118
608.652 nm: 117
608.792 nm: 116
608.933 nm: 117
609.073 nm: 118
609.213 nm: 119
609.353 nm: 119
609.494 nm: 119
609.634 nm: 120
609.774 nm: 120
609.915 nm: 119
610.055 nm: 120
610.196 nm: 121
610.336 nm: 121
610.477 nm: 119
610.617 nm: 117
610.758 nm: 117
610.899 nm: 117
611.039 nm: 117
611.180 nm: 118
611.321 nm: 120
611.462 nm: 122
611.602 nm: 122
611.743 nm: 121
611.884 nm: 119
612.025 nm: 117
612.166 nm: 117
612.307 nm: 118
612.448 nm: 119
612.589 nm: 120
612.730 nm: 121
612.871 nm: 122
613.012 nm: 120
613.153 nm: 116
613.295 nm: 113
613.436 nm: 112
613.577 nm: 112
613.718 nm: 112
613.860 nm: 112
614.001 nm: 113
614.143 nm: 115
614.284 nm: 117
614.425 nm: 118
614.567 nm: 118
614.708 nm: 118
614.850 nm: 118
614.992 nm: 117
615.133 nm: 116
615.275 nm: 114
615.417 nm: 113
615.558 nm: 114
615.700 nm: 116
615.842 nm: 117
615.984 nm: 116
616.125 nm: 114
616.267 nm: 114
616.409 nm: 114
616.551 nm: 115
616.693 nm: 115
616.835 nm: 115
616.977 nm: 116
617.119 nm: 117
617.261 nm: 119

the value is 0.04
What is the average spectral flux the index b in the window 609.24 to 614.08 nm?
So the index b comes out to 118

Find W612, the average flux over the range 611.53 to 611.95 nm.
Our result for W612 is 121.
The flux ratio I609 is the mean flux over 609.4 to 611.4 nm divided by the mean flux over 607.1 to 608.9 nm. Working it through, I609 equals 1.0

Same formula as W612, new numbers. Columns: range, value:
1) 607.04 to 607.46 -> 123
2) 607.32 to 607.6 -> 124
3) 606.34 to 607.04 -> 119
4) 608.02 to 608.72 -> 121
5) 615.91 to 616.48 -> 115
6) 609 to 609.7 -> 119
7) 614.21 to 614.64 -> 118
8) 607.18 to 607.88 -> 125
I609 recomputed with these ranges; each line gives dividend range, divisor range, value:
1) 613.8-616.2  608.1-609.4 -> 0.97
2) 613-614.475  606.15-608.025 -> 0.94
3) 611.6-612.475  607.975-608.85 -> 0.99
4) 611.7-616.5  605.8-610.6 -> 0.96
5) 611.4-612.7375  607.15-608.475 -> 0.96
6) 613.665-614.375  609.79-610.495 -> 0.95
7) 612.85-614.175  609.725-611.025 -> 0.96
